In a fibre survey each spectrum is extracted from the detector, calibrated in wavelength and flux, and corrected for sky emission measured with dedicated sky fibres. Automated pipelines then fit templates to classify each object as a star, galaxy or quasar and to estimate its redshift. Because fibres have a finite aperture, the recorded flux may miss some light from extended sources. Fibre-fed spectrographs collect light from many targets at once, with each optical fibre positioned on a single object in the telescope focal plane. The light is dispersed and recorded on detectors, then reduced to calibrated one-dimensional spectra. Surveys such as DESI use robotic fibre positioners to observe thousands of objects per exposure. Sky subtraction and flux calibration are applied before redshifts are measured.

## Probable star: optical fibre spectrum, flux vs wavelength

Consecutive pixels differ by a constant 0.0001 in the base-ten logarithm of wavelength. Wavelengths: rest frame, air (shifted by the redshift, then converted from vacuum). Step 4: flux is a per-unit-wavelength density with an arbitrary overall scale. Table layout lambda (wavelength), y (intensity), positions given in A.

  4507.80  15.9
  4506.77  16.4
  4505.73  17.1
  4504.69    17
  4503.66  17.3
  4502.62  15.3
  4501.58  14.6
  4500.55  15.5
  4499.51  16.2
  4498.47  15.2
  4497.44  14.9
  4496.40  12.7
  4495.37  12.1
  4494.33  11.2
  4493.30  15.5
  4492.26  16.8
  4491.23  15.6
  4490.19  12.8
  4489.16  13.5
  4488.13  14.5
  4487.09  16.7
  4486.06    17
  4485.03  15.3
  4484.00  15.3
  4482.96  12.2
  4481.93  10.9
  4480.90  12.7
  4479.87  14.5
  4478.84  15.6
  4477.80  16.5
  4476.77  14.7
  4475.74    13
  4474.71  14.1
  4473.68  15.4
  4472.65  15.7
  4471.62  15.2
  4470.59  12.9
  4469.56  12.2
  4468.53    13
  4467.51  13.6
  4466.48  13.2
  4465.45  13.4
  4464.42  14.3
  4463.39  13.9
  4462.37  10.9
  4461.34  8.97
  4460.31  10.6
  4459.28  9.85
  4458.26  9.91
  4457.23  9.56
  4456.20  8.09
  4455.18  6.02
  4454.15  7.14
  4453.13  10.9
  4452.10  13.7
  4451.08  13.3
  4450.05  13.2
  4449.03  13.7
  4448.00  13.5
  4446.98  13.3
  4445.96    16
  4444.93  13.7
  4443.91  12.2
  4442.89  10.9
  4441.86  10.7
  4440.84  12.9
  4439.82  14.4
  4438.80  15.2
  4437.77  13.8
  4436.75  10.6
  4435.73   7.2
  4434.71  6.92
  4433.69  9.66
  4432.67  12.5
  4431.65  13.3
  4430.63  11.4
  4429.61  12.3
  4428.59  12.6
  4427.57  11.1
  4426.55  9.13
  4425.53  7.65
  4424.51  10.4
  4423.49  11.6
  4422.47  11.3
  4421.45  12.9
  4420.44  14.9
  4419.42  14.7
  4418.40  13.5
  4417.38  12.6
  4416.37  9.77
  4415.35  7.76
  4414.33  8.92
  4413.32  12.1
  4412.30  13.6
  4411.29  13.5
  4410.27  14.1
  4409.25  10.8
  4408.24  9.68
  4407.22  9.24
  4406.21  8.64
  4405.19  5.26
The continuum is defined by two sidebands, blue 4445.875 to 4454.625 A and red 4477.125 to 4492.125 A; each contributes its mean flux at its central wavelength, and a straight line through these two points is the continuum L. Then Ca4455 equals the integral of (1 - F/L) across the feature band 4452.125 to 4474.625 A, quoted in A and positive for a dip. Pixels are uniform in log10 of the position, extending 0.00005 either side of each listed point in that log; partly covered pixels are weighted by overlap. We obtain 2.81 A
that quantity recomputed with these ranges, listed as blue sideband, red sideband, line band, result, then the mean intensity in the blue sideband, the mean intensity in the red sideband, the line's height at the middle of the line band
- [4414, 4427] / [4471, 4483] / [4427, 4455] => 0.7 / 11.2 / 14.3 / 12.3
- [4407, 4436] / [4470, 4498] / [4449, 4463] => 2.8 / 11.3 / 14.3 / 13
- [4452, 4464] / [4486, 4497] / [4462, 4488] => -4.4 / 9.87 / 14.3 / 12.1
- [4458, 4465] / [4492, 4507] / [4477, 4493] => -1.2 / 11.3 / 15.1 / 13.7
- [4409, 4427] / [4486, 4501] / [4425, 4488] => 3.5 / 11.6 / 14.6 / 13.1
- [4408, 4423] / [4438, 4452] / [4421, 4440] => 2.2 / 12.1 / 13.3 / 12.7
